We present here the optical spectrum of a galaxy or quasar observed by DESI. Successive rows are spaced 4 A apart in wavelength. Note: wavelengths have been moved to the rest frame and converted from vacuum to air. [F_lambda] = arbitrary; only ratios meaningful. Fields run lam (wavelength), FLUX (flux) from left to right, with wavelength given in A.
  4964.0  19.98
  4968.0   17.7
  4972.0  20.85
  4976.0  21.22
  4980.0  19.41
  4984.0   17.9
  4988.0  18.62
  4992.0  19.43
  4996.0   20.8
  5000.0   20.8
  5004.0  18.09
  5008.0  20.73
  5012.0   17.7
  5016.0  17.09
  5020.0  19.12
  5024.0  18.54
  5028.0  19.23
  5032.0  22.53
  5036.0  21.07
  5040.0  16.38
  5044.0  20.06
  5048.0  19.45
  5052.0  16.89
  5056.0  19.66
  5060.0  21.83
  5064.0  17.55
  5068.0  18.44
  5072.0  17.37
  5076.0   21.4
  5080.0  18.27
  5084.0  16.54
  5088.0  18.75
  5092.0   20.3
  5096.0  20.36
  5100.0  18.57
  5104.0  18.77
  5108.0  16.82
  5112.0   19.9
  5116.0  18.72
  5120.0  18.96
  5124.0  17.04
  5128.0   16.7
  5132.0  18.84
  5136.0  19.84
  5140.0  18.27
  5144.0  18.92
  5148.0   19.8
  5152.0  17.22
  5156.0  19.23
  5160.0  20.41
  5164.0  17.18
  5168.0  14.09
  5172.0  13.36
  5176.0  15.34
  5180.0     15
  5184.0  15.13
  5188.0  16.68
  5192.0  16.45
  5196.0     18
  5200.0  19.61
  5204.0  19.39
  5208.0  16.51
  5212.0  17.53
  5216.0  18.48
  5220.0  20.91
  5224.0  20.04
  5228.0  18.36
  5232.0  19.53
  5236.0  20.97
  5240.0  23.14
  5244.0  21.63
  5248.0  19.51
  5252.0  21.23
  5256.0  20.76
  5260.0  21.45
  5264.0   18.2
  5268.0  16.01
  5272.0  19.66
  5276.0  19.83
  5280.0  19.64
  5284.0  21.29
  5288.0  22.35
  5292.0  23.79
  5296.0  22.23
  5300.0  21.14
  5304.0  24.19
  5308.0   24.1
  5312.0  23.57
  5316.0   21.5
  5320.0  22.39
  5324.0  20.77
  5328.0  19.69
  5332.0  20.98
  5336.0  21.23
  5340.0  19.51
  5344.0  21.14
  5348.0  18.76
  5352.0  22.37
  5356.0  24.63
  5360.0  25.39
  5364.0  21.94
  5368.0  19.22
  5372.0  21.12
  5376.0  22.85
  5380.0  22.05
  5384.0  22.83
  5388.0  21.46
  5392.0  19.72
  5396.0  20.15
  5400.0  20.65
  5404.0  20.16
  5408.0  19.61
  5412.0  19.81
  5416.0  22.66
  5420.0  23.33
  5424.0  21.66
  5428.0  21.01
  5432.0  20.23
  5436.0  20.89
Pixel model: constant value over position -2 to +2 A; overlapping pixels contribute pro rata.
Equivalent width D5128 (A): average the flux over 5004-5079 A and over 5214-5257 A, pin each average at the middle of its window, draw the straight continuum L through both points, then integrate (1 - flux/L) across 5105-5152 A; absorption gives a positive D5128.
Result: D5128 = 2.9 A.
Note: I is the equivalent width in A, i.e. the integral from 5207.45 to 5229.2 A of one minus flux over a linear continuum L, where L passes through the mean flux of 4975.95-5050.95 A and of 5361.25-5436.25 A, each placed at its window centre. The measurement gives 1.6 A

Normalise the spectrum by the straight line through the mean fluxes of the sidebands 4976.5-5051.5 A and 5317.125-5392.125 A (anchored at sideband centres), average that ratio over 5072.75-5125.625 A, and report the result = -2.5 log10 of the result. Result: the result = 0.06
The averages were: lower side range 19.3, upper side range 21.5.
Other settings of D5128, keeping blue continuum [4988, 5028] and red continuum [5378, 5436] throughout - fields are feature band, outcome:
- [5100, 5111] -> 0.83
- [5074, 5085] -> 0.30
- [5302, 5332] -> -2.30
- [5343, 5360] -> -1.12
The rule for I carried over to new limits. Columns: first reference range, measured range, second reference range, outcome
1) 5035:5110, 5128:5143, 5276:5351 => 0.7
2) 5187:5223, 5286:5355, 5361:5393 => -4.5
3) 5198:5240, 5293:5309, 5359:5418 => -2.1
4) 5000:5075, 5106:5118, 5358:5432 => 0.7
